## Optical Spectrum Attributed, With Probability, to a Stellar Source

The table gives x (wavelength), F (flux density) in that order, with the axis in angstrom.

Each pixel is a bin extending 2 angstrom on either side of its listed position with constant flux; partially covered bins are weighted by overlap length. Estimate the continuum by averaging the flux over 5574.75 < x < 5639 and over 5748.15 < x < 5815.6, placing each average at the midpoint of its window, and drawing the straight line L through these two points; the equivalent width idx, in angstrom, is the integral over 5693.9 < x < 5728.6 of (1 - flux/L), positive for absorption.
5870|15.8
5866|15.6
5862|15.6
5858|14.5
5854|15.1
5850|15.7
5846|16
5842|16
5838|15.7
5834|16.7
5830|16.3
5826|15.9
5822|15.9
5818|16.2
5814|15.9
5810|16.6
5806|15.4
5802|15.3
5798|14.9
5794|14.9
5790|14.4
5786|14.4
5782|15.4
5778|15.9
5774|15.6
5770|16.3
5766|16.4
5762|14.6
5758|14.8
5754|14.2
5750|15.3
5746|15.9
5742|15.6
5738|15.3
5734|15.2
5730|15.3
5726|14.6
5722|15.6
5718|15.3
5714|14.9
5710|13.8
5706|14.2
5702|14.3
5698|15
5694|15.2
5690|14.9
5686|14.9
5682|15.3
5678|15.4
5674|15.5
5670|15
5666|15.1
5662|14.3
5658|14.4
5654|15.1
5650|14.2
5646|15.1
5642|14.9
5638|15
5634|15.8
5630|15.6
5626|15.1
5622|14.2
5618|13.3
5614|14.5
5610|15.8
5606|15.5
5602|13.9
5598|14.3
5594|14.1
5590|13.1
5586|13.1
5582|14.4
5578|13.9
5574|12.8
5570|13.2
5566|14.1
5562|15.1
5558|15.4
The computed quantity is 0.47 angstrom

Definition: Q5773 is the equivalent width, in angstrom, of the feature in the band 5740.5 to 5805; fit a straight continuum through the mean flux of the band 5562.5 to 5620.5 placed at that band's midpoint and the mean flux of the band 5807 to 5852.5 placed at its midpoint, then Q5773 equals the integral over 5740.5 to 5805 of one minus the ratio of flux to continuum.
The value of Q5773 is 1.3 angstrom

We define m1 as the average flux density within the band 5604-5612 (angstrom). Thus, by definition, 15.7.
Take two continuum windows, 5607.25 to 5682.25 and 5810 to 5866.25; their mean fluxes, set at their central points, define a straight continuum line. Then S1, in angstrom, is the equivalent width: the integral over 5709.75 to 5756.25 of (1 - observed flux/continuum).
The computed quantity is 0.6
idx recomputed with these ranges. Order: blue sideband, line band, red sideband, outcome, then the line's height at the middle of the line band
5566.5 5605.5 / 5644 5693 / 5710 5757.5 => -1.4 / 14.5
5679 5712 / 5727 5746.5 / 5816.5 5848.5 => -0.3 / 15.1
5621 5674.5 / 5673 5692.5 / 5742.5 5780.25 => -0.1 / 15.1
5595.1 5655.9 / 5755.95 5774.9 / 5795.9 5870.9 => -0.1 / 15.4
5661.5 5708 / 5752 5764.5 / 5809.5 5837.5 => 0.8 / 15.6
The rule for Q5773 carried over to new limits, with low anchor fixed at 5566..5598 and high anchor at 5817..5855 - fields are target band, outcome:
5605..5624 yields -1.0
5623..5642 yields -1.6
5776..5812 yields 0.8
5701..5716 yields 0.5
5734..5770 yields -0.3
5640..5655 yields -0.6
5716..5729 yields -0.2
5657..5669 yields -0.2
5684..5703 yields -0.3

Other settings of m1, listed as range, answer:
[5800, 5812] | 15.8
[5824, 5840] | 16.2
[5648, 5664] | 14.5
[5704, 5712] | 14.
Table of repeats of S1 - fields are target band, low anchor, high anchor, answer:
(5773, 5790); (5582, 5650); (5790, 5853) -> 0.37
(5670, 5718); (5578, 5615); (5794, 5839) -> 0.29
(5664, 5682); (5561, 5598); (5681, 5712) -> -0.95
